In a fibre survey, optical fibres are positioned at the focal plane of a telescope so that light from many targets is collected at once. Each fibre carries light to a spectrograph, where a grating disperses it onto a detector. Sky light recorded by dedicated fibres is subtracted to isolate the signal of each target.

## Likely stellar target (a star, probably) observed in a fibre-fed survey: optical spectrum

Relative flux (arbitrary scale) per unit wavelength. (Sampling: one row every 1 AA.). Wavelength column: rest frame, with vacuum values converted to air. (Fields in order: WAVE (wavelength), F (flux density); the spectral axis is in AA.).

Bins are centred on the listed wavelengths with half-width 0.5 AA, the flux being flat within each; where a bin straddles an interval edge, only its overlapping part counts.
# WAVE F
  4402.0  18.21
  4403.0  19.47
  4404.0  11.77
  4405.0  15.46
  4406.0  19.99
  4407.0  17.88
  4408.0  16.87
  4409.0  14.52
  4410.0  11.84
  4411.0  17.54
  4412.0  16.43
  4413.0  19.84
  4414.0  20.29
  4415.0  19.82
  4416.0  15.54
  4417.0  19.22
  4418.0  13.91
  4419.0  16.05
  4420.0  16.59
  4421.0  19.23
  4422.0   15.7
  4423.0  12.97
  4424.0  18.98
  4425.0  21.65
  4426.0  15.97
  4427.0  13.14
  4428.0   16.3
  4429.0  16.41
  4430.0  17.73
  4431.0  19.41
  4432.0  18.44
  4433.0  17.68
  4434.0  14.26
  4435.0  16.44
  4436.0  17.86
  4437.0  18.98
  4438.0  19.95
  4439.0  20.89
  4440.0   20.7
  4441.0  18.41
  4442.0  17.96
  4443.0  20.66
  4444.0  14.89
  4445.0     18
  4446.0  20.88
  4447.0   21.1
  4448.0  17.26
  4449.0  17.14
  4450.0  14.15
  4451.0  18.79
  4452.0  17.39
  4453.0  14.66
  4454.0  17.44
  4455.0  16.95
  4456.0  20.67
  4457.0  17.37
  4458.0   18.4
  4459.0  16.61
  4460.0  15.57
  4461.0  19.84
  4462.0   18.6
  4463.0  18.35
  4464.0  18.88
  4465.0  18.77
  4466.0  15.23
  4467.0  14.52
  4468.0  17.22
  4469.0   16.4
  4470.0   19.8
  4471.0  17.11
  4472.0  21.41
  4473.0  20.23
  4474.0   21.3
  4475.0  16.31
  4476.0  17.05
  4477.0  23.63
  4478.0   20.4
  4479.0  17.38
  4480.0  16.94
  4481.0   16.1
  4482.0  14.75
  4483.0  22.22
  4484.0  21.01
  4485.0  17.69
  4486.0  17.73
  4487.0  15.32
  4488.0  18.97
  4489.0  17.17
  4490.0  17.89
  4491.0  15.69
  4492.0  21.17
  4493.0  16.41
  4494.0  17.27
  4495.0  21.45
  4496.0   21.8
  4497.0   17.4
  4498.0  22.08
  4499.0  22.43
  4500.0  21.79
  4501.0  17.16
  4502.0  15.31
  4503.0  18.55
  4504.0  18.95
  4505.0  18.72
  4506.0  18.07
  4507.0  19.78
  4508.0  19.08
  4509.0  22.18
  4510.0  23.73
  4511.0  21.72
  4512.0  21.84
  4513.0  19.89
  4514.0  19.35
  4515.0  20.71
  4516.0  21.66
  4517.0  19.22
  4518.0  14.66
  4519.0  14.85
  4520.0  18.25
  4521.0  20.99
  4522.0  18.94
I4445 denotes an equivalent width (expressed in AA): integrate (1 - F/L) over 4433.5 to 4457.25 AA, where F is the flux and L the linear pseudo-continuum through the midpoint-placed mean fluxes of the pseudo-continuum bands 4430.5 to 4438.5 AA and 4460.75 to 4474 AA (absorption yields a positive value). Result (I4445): 0.0 AA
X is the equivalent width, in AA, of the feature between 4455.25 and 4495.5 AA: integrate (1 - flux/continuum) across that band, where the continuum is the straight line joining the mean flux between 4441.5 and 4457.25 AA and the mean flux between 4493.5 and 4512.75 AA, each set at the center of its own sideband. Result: 1.4 AA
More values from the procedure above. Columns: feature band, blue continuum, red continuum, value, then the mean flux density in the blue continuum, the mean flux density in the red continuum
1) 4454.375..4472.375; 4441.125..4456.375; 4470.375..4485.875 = 0.51 AA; 17.9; 18.9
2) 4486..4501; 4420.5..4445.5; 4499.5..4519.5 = 0.05 AA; 17.7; 19.4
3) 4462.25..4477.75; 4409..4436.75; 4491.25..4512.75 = 0.18 AA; 17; 19.8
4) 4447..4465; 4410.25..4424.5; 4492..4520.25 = 0.52 AA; 17.2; 19.5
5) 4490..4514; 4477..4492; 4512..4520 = -1.47 AA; 18.1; 18.8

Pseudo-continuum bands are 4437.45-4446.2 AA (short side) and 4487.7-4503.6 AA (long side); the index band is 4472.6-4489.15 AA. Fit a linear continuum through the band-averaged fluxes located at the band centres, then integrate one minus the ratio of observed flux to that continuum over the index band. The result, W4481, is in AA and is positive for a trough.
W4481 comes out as 0.4 AA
